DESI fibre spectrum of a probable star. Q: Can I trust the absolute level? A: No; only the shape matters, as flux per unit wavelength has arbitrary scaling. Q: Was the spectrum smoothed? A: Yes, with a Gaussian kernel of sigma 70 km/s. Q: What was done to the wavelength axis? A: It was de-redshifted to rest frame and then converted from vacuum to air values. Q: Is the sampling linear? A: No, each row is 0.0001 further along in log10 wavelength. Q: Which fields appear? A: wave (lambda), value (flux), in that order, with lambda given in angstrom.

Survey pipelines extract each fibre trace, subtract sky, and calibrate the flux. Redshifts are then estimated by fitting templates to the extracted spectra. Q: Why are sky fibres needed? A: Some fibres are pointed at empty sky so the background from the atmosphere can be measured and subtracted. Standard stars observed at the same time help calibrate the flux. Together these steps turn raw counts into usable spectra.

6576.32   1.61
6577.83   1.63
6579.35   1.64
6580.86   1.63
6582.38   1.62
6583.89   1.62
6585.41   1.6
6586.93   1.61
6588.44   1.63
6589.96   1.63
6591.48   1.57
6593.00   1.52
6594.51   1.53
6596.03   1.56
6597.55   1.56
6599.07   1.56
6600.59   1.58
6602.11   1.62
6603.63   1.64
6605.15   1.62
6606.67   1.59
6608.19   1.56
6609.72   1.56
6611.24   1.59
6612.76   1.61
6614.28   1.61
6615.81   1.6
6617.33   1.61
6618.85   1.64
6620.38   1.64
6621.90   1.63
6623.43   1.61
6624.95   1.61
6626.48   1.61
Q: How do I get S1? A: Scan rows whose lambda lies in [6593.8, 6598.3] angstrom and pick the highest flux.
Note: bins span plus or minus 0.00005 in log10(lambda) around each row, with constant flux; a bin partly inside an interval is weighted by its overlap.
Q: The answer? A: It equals 1.56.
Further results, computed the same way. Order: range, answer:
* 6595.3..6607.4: 1.64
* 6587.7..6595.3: 1.63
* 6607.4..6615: 1.61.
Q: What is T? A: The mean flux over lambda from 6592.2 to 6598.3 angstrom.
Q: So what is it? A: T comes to 1.54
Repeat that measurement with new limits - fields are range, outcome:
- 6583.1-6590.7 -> 1.62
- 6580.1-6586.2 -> 1.62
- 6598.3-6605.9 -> 1.6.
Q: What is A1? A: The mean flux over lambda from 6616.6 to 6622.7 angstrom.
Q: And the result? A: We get 1.63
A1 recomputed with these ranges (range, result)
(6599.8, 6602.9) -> 1.6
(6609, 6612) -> 1.58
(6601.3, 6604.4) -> 1.63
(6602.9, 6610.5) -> 1.59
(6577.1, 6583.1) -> 1.63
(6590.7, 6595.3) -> 1.54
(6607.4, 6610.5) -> 1.56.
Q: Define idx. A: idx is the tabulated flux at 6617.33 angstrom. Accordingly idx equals 1.61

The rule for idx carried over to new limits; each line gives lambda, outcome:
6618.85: 1.64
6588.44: 1.63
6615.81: 1.6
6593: 1.52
